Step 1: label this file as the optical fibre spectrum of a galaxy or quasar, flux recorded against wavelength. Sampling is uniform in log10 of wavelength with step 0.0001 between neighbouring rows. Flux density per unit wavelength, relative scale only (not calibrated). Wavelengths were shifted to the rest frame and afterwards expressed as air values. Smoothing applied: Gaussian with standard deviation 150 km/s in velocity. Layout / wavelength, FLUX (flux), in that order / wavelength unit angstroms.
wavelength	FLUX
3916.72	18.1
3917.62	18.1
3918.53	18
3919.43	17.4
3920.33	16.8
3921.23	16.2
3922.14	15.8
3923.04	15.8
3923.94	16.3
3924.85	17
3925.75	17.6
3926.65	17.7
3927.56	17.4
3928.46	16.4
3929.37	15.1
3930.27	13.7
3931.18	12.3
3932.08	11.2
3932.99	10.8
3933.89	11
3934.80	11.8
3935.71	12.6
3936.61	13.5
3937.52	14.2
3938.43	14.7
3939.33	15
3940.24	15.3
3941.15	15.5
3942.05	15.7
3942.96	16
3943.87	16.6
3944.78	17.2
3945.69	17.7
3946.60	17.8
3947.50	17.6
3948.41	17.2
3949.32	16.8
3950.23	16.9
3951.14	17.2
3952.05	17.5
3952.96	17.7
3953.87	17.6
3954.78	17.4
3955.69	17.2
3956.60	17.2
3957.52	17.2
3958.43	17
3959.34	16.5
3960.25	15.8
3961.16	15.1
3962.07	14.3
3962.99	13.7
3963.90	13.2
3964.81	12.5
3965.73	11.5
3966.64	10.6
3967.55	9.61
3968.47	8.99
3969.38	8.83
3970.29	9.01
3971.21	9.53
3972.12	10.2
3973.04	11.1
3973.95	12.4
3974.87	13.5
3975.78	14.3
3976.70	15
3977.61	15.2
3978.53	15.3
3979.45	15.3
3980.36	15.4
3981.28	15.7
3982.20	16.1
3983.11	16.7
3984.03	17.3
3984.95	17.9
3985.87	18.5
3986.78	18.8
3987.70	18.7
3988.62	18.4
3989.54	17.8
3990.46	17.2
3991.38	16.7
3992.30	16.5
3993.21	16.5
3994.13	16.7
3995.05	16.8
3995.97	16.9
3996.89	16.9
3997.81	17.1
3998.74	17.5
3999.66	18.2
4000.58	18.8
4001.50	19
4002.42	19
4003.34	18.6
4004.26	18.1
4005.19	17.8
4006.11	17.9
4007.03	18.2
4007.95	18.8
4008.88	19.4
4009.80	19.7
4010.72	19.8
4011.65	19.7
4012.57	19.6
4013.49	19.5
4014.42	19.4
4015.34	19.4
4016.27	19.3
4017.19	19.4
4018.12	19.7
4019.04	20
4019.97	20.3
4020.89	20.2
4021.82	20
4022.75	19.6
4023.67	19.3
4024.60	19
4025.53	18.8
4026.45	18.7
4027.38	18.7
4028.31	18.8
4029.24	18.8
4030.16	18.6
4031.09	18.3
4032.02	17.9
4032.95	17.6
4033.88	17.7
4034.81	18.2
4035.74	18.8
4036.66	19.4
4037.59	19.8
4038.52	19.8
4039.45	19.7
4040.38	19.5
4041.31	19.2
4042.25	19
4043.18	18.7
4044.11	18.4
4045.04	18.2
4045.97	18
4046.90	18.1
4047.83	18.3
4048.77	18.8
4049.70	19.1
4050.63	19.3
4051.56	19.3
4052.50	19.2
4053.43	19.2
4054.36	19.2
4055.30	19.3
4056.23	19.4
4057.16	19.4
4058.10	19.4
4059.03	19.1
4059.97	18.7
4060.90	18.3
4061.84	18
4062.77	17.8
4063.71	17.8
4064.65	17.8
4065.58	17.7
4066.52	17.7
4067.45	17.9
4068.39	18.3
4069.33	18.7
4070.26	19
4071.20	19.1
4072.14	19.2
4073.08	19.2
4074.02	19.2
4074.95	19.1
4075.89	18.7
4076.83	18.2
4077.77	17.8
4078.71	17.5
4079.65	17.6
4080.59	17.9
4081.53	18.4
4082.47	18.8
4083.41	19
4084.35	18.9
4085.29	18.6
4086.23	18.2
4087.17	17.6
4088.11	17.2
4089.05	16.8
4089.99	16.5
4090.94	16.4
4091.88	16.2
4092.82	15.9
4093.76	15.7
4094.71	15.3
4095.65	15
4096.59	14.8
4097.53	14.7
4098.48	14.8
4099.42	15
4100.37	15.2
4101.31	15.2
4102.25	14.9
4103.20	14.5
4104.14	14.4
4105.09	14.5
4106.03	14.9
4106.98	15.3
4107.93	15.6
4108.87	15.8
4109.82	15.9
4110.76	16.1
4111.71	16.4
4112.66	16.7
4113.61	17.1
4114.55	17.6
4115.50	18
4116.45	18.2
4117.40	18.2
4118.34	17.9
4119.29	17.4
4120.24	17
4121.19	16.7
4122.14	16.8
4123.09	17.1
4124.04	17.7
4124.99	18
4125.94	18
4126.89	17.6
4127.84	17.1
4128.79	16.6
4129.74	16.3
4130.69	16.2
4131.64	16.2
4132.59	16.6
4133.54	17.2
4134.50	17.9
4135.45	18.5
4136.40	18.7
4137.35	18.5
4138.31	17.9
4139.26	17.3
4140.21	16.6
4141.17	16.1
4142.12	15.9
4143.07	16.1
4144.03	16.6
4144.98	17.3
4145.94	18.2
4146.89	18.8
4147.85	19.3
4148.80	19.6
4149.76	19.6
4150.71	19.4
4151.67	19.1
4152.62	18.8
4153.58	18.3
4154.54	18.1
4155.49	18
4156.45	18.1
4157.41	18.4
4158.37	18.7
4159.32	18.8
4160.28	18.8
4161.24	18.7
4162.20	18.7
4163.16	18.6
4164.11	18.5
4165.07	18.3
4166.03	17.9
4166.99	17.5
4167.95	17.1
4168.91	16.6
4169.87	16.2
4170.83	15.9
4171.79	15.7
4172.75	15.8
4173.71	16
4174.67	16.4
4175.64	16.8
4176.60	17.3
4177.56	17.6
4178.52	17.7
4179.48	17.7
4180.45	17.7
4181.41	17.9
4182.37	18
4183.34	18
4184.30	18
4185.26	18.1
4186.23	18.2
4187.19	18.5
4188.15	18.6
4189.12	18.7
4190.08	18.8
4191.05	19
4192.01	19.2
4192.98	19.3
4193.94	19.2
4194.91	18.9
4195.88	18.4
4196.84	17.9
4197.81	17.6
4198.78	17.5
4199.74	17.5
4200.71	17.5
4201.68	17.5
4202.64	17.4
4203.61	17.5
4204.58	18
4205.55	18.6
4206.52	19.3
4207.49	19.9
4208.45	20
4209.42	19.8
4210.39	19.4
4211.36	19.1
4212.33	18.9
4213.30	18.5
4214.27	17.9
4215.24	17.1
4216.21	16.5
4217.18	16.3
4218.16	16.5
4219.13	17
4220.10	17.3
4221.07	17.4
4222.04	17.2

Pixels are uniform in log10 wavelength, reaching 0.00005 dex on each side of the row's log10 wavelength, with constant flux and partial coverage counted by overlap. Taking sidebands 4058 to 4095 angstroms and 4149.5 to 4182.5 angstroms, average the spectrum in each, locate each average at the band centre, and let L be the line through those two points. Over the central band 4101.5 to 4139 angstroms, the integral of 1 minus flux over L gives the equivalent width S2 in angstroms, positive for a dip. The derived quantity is 2.2 angstroms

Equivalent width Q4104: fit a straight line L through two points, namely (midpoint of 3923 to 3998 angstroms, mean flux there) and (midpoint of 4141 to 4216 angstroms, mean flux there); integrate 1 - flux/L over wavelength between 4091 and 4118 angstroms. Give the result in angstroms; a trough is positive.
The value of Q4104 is 2.1 angstroms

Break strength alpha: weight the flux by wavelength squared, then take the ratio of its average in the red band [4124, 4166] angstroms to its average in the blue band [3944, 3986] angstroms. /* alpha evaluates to 1.31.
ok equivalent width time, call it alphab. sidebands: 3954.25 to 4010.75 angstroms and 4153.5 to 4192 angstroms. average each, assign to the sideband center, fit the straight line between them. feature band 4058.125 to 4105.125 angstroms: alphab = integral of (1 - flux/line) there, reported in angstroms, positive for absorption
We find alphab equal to -1.3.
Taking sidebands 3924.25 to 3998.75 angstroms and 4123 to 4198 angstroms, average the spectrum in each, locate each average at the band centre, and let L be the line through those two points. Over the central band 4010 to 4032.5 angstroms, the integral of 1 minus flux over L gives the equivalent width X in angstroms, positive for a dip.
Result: -4.6 angstroms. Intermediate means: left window 15.2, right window 17.8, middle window 19.3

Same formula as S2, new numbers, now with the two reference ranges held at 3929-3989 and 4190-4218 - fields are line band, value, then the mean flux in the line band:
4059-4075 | -2.0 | 18.4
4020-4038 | -3.5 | 18.9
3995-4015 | -4.0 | 18.5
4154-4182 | 0.4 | 17.6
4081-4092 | -0.7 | 17.8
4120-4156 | -0.5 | 17.6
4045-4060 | -2.6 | 19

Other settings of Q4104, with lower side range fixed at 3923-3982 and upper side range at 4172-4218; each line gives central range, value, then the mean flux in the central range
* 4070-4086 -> -2.1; 18.6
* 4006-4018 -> -2.9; 19.3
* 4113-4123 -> -0.3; 17.5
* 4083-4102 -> 0.3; 16.3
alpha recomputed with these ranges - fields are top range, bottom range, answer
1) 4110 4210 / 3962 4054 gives 1.11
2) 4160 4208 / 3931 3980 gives 1.39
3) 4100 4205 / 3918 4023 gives 1.18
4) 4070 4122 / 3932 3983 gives 1.25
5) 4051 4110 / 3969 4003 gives 1.15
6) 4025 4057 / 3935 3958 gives 1.21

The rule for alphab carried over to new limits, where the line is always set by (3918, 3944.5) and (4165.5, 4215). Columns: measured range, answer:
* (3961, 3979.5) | 3.9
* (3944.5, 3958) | -1.8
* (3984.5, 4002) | -2.0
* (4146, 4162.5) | -1.1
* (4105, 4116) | 0.6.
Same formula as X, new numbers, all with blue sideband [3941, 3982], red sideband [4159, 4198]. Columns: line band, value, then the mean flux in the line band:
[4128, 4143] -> 0.2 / 17.1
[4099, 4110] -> 1.1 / 15.1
